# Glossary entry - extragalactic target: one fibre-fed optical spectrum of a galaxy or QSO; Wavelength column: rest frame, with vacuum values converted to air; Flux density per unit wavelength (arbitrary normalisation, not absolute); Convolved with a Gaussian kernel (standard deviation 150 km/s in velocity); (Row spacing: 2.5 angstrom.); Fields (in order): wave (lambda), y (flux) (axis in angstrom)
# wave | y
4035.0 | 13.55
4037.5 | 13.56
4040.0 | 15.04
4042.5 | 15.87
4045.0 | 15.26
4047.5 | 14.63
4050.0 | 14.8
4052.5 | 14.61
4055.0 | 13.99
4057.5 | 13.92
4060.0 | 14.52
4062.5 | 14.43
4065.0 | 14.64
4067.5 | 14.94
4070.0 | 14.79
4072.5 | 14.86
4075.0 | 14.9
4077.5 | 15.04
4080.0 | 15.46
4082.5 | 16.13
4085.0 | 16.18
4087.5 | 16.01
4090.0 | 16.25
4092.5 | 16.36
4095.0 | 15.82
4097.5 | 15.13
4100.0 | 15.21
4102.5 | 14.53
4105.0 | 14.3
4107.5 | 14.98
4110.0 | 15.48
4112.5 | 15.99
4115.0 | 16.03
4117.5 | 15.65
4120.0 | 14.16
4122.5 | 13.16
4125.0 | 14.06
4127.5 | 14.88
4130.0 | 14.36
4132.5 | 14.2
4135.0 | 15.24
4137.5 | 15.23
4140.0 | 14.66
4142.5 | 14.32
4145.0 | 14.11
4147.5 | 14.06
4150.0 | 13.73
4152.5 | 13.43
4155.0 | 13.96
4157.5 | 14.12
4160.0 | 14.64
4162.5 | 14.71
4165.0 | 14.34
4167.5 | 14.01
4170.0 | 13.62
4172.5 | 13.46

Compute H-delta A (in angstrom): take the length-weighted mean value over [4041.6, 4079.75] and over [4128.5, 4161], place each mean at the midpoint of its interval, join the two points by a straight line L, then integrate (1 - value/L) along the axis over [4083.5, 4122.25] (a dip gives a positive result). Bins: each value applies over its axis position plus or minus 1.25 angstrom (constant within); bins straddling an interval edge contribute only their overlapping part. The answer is -2.4 angstrom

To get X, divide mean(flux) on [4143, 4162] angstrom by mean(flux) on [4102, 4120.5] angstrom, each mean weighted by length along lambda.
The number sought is 0.92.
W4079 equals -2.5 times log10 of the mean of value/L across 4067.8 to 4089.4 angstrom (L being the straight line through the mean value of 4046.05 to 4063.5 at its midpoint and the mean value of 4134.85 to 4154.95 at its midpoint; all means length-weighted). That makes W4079 -0.076 mag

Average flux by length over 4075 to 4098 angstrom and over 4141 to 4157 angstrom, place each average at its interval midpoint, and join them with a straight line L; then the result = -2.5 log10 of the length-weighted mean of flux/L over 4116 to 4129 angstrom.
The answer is 0.02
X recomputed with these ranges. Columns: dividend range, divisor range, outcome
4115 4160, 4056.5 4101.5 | 0.94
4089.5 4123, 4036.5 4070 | 1.04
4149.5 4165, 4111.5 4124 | 0.94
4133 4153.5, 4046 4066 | 0.99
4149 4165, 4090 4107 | 0.92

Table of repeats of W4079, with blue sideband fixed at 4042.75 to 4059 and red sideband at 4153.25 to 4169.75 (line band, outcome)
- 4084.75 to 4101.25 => -0.10 mag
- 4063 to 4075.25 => -0.02 mag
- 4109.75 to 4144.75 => -0.03 mag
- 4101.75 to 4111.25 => -0.03 mag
